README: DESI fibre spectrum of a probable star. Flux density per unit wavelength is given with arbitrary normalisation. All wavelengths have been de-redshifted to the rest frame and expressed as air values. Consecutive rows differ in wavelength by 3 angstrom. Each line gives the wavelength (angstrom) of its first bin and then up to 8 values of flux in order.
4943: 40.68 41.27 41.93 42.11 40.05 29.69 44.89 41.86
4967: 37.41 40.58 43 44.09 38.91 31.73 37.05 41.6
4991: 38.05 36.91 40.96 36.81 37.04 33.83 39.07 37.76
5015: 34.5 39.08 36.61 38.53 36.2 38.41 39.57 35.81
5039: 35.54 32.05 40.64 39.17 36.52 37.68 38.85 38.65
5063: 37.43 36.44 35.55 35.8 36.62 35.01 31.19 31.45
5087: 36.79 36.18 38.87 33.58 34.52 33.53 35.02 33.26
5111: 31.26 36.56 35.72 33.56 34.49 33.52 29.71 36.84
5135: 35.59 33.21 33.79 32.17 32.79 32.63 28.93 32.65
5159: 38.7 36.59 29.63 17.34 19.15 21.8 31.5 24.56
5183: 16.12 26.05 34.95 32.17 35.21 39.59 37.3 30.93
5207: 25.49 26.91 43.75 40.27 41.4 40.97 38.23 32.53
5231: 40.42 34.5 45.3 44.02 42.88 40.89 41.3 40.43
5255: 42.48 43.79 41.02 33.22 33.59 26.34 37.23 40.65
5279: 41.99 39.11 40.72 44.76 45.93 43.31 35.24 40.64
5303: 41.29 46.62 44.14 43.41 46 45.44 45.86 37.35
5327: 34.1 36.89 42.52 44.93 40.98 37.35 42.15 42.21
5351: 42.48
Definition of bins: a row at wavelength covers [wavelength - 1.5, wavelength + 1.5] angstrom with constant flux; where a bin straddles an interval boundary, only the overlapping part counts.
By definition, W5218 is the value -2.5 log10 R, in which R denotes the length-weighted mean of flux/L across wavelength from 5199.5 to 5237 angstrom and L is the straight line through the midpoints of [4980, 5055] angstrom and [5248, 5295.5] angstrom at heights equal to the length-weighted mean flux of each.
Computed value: 0.080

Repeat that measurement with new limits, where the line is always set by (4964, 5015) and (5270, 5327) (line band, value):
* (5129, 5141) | 0.16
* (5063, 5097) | 0.12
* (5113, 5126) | 0.14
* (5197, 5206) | 0.16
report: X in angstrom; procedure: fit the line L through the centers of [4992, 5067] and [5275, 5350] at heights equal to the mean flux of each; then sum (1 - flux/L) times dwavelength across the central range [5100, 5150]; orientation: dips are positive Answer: 6.5 angstrom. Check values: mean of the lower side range 37.4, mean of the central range 33.8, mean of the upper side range 41.8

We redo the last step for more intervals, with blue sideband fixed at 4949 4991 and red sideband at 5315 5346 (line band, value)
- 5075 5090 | 2.18 angstrom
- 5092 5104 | 1.52 angstrom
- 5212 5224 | -0.25 angstrom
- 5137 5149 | 2.16 angstrom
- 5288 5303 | -0.29 angstrom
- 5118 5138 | 3.09 angstrom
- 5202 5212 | 2.82 angstrom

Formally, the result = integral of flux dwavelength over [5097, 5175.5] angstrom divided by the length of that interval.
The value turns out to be 32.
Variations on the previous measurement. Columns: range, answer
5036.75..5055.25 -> 36.9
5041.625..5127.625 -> 35.6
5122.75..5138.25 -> 33.9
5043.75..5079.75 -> 37.3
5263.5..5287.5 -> 37.1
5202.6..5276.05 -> 37.9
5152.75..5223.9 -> 31.4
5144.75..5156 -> 31.7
